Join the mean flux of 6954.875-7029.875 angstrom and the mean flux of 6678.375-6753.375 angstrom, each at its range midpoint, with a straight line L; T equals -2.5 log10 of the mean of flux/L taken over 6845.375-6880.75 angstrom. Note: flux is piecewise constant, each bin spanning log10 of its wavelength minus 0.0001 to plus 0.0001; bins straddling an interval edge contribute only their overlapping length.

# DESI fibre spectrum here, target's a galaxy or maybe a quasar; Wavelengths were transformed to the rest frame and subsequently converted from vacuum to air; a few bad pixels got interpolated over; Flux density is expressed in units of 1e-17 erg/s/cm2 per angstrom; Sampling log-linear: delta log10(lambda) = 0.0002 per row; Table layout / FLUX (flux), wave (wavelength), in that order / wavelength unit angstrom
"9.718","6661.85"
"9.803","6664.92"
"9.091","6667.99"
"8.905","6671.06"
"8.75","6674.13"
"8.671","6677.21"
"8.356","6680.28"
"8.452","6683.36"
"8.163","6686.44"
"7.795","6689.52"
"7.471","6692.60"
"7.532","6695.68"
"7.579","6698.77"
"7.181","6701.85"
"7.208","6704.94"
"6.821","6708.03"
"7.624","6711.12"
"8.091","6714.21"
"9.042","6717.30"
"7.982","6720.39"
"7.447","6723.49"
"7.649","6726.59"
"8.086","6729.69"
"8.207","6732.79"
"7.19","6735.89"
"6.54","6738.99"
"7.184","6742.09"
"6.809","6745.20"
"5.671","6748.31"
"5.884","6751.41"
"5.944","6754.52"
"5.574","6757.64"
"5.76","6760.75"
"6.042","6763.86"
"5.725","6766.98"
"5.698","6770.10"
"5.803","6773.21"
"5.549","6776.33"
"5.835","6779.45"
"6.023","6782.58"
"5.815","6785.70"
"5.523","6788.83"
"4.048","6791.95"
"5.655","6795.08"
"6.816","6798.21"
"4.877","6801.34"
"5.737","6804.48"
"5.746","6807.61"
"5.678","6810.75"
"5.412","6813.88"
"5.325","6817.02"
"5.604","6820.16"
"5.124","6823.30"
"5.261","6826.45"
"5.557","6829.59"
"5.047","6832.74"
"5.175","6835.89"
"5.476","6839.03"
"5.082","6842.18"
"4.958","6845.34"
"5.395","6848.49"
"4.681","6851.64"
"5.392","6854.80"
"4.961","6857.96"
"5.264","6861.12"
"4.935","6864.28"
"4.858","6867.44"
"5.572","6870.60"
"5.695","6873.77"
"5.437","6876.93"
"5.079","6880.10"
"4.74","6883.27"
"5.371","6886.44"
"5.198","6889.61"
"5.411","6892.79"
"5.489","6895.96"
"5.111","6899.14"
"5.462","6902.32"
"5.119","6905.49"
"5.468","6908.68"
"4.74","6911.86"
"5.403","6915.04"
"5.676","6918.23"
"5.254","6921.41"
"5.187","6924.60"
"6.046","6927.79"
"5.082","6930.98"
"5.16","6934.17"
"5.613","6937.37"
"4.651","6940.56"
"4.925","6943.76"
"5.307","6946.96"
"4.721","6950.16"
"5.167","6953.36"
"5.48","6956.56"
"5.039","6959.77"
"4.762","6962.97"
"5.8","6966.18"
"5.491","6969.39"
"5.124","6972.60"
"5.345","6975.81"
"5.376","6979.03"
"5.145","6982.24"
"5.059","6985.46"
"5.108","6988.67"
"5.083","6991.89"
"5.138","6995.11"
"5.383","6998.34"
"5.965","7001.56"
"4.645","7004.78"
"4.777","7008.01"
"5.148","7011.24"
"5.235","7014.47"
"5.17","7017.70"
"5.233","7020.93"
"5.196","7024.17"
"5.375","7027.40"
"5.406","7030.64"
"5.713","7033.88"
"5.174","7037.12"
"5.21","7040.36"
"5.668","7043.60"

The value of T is 0.205 mag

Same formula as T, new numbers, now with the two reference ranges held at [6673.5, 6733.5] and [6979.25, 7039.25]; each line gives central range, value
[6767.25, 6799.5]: 0.258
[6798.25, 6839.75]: 0.256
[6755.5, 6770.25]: 0.266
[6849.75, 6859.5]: 0.292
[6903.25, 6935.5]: 0.132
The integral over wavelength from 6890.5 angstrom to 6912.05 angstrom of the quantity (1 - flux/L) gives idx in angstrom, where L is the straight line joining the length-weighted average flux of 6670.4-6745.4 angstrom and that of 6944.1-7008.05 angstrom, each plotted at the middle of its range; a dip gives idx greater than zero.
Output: 2.3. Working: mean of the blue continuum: 7.79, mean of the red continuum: 5.2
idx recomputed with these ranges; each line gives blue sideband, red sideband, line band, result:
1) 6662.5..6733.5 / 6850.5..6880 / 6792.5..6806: 1.5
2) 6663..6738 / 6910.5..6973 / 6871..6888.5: 2.0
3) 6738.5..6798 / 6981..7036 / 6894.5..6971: 2.3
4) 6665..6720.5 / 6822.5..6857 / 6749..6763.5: 2.2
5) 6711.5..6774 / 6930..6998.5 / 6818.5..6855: 5.4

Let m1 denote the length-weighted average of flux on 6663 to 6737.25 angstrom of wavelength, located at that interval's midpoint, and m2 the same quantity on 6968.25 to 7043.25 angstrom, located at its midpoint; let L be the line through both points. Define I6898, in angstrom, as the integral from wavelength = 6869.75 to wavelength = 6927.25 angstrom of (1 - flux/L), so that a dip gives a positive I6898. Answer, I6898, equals 8.5 angstrom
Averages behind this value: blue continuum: 8.05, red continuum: 5.24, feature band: 5.31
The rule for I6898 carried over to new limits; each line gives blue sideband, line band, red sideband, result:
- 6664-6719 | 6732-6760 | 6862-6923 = 3.3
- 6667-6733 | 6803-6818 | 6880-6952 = 2.3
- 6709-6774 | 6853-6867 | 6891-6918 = 1.5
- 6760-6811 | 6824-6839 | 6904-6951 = 0.7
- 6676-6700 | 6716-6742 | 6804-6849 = -1.8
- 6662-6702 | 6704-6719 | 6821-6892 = 0.1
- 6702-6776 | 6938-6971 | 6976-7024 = 1.9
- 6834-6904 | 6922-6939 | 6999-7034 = -0.6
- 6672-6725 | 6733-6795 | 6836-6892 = 7.9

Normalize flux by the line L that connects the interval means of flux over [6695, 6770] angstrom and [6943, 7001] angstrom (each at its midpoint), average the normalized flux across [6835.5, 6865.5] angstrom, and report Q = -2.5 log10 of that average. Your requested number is 0.190 mag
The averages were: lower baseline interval 7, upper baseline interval 5.21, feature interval 5.13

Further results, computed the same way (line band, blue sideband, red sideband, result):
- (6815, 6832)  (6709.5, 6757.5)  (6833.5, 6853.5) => 0.03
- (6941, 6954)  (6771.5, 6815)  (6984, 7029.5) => 0.07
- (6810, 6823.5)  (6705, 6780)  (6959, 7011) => 0.16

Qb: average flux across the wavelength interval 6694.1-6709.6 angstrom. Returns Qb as 7.26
